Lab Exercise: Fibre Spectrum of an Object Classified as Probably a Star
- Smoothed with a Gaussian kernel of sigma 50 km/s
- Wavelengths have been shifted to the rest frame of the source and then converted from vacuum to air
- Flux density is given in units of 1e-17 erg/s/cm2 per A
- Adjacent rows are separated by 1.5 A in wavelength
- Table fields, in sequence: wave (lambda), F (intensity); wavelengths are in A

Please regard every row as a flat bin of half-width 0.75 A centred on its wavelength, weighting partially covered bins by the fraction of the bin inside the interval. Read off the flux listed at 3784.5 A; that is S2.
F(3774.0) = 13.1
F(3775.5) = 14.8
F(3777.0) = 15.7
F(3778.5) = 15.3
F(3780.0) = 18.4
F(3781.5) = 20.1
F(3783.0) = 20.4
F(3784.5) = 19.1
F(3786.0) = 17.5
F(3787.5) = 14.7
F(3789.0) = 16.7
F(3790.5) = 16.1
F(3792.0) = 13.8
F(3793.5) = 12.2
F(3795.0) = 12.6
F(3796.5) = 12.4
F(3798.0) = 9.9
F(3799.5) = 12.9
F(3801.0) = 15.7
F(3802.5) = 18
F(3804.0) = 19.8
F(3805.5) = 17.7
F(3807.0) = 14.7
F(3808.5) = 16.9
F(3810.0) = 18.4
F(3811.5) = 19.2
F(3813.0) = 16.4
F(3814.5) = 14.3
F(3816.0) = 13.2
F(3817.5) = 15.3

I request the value 19.1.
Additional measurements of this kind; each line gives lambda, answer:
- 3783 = 20.4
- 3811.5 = 19.2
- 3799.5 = 12.9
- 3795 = 12.6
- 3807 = 14.7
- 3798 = 9.9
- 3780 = 18.4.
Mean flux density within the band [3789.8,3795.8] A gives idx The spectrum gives 13.6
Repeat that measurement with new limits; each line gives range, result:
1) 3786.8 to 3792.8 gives 15.3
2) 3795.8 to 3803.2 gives 13.8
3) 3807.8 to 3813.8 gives 17.7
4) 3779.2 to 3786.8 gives 19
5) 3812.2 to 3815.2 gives 15.4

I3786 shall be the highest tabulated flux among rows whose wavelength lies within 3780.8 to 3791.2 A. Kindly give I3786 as 20.4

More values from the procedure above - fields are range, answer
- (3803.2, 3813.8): 19.8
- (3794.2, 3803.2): 18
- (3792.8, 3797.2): 12.6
